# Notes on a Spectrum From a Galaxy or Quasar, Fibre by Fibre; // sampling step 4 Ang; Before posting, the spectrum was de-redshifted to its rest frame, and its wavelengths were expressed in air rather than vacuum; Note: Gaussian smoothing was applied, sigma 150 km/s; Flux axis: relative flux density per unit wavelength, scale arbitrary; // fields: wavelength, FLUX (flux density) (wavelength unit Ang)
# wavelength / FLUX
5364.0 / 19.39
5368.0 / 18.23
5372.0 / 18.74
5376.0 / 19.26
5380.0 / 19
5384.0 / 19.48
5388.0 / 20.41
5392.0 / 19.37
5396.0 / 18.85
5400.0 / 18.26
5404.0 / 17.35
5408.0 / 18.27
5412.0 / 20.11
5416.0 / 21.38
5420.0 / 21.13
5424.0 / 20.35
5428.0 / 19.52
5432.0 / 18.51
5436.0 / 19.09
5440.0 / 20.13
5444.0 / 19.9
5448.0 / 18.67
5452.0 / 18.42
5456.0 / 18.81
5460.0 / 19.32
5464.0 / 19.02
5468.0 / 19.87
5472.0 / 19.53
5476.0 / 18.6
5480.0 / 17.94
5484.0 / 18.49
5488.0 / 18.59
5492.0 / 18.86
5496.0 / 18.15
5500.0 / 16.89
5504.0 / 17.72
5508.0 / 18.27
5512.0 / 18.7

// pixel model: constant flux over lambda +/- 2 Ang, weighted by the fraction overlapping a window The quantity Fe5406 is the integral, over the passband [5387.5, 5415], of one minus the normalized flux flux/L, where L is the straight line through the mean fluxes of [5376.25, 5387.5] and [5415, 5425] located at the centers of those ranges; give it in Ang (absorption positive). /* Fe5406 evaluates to 1.7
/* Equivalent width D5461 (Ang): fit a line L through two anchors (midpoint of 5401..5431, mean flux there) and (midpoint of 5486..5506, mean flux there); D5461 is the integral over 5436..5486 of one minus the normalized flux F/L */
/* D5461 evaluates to -0.85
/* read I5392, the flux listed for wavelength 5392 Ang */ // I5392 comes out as 19.37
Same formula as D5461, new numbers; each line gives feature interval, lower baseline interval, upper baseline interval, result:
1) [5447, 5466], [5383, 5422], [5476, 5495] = -0.04 Ang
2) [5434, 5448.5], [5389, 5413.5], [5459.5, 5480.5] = -0.44 Ang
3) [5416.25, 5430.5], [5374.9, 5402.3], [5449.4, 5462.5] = -1.03 Ang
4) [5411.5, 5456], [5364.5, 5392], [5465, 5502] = -1.94 Ang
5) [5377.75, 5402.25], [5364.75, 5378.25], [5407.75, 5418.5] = 0.29 Ang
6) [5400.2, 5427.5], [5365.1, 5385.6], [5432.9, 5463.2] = -0.84 Ang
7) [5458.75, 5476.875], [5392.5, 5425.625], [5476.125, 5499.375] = -0.67 Ang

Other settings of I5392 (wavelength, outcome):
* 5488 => 18.59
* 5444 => 19.9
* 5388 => 20.41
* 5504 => 17.72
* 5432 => 18.51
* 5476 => 18.6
